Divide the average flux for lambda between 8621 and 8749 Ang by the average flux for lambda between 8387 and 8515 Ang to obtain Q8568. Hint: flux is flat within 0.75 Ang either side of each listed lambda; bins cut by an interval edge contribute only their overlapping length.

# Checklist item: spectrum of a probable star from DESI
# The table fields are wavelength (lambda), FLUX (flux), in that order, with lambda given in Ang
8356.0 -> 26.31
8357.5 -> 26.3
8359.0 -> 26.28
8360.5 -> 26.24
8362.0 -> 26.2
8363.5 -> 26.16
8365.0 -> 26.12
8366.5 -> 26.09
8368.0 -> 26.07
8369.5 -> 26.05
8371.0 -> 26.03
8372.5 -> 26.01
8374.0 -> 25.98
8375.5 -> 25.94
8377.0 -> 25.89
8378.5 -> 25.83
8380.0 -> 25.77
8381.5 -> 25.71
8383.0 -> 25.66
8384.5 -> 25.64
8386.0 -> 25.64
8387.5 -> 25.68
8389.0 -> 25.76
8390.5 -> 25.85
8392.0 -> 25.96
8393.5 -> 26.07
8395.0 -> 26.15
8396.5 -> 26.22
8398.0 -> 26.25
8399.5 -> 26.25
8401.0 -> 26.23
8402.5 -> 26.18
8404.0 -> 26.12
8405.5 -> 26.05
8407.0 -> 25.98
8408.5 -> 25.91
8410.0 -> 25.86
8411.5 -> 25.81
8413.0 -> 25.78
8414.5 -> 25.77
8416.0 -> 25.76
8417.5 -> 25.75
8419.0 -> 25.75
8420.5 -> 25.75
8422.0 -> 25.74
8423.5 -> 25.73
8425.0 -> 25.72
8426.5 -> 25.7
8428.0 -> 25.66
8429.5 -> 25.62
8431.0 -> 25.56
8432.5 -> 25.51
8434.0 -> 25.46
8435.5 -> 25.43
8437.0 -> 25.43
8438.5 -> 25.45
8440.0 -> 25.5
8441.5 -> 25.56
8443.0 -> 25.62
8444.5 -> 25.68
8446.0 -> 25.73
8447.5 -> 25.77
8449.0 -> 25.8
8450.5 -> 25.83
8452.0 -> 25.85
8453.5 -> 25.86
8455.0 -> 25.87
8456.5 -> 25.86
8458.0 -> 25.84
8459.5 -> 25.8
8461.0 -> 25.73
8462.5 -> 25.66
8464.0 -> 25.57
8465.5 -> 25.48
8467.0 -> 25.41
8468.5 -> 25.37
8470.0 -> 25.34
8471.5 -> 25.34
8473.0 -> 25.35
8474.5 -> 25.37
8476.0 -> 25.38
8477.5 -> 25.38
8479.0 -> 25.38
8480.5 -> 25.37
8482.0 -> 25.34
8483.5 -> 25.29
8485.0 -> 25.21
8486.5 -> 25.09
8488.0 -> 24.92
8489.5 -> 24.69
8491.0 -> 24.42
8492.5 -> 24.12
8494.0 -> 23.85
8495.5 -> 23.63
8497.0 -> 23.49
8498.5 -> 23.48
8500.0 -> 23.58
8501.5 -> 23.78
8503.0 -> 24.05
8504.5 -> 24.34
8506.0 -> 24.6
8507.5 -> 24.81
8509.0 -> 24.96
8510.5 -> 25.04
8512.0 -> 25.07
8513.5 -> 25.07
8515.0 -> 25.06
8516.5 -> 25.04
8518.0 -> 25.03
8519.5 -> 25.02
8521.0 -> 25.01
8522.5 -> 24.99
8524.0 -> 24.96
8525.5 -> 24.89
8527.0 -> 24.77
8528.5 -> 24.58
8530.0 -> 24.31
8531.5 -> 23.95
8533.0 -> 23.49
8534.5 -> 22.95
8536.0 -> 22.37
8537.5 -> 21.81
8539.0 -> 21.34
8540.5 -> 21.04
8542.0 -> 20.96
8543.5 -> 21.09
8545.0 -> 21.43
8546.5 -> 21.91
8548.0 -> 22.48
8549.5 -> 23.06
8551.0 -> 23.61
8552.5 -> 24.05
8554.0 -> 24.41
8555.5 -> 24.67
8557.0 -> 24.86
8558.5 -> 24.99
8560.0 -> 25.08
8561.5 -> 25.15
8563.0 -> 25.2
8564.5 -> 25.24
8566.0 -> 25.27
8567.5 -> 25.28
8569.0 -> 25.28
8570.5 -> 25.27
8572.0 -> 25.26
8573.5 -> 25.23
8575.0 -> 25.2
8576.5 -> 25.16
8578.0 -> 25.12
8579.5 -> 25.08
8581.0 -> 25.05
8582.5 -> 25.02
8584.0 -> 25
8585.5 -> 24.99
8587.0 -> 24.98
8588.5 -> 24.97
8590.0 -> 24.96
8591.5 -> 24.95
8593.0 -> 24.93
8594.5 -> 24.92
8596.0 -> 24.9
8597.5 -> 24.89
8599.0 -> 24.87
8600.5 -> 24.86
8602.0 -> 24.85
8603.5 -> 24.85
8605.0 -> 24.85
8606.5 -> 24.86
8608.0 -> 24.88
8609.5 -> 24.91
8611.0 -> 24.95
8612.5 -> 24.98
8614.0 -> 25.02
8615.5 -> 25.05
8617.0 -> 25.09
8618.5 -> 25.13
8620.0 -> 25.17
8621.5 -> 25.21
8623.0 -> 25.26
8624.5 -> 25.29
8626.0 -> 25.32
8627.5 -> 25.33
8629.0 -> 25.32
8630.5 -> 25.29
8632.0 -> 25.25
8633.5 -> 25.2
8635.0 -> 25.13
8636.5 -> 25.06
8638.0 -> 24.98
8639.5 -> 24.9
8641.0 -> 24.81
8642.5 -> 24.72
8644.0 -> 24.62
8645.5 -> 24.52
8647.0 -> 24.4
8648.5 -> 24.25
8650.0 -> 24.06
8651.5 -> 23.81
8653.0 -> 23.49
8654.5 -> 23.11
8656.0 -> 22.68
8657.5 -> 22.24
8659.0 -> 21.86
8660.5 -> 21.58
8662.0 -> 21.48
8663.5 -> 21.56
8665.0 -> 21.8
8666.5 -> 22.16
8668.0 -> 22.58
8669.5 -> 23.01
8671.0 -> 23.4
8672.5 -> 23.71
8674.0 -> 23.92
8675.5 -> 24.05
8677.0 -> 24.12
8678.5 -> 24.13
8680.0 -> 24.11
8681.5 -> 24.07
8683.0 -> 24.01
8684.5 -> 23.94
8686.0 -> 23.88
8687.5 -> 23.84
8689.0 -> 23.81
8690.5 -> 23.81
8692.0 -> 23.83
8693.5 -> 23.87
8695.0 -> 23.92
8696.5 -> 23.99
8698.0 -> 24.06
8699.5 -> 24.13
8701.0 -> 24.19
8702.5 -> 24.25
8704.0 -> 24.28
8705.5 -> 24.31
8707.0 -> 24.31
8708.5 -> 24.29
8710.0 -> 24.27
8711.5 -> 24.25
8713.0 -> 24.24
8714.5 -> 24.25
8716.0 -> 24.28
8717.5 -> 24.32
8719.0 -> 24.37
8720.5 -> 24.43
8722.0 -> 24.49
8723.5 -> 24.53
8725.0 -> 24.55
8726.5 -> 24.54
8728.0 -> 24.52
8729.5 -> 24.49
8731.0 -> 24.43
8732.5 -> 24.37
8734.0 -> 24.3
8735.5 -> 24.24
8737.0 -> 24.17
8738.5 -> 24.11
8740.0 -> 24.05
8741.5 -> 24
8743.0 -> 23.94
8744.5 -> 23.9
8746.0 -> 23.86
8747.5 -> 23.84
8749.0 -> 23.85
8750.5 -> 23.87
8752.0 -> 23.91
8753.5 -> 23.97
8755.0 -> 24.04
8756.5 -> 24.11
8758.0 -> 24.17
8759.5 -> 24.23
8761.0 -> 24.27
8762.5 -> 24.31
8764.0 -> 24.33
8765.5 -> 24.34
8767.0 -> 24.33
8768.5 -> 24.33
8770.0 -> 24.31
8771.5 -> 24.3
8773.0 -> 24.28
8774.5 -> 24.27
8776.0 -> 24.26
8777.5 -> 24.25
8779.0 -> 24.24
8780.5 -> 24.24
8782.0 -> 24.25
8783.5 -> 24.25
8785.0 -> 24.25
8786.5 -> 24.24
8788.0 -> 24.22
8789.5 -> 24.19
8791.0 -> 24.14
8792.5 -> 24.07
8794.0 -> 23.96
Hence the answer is 0.9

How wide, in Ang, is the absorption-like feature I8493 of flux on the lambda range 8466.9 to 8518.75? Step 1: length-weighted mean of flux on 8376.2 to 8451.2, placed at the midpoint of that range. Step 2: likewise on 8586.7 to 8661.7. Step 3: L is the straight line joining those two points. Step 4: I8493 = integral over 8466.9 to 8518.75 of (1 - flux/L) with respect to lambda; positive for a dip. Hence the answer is 1.2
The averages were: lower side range 25.8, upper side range 24.6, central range 24.8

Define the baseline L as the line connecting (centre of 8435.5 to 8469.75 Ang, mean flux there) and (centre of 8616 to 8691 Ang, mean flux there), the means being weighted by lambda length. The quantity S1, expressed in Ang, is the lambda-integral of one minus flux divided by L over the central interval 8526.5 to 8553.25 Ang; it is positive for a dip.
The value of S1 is 2.4 Ang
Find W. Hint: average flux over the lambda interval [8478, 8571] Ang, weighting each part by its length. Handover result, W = 24.2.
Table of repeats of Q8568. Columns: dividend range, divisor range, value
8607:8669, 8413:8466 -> 0.94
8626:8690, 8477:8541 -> 0.98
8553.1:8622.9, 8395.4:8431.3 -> 0.97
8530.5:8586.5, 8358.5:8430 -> 0.93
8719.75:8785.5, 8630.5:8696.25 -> 1.02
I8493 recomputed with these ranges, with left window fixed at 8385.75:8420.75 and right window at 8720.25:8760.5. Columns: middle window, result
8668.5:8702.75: 0.8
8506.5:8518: 0.2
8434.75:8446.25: 0.1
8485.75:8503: 0.9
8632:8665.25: 1.3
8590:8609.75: 0.0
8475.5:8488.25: 0.1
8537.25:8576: 2.0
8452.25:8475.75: 0.0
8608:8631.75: -0.3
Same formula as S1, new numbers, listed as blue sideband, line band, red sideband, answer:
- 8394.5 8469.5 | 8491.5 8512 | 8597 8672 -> 0.9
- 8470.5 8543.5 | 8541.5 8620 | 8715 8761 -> -1.1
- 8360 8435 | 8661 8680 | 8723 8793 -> 1.2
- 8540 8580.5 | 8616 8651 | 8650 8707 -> -1.8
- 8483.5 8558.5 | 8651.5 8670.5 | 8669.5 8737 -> 1.4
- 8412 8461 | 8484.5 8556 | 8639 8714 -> 3.2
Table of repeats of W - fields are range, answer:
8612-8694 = 24.1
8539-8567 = 23.5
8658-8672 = 22.2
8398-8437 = 25.8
